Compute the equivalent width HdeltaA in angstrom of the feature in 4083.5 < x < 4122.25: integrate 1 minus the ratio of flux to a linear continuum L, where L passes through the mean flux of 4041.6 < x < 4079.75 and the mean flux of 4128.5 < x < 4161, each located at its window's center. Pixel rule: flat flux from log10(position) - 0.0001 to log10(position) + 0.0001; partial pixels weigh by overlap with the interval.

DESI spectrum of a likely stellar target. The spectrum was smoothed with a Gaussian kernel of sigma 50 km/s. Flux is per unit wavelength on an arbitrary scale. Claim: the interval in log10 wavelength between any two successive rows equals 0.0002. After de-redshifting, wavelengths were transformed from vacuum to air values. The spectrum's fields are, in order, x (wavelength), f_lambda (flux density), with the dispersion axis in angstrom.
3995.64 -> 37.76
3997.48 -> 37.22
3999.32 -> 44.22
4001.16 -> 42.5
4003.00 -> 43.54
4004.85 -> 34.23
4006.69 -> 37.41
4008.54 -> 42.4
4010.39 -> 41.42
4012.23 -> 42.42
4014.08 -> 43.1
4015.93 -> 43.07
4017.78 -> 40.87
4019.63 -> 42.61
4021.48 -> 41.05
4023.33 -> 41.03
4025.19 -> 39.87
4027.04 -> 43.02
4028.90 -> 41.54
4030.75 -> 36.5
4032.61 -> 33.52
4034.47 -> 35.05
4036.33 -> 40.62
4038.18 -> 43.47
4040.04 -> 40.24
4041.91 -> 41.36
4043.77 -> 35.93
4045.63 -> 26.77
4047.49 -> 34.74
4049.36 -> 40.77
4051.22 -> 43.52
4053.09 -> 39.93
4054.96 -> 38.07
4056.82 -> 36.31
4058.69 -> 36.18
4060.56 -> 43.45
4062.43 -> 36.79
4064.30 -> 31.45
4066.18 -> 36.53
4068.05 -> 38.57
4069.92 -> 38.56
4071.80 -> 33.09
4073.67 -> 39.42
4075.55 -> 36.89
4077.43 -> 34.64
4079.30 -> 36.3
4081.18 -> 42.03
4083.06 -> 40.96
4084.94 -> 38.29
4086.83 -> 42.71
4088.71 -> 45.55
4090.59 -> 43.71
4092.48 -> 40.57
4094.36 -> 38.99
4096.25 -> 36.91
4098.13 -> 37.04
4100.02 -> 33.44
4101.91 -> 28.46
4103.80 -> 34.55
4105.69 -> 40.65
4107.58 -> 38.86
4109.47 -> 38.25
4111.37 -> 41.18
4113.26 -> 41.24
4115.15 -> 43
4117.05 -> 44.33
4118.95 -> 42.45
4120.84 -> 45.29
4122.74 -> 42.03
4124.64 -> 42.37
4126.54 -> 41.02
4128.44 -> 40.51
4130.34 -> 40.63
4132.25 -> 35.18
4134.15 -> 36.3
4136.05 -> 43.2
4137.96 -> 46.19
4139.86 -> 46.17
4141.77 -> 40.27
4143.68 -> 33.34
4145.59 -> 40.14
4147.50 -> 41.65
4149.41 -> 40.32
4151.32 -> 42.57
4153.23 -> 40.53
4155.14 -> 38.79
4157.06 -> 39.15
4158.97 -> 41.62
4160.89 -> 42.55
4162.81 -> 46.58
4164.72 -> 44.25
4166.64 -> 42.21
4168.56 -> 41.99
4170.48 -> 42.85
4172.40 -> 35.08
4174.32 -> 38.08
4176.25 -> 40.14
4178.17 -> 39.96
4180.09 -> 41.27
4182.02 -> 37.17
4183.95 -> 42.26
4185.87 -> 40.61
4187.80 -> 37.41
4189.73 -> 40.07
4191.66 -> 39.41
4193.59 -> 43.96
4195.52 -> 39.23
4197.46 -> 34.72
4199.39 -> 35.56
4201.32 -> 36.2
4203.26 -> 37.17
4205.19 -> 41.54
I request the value -1.1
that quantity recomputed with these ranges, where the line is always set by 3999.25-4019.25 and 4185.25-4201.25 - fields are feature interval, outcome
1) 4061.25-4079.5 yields 1.9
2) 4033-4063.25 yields 1.9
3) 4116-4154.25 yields -1.7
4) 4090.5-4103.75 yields 1.2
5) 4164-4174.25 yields -0.5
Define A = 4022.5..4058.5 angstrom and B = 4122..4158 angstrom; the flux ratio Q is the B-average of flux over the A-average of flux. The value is 1.1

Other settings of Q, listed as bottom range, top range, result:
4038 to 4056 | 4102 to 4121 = 1.05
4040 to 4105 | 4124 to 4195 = 1.08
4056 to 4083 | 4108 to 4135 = 1.10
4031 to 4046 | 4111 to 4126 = 1.14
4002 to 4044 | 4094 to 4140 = 0.99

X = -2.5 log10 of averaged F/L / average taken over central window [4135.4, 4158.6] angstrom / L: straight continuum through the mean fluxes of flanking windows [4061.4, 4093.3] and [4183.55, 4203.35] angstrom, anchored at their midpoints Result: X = -0.06 mag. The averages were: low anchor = 38.6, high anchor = 38.8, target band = 41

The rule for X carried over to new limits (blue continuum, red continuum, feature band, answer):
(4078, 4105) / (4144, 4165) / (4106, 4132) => -0.05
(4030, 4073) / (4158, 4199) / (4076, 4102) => -0.01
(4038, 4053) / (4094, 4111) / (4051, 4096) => -0.04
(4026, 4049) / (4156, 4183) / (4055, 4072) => 0.04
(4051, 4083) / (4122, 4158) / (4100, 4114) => 0.06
